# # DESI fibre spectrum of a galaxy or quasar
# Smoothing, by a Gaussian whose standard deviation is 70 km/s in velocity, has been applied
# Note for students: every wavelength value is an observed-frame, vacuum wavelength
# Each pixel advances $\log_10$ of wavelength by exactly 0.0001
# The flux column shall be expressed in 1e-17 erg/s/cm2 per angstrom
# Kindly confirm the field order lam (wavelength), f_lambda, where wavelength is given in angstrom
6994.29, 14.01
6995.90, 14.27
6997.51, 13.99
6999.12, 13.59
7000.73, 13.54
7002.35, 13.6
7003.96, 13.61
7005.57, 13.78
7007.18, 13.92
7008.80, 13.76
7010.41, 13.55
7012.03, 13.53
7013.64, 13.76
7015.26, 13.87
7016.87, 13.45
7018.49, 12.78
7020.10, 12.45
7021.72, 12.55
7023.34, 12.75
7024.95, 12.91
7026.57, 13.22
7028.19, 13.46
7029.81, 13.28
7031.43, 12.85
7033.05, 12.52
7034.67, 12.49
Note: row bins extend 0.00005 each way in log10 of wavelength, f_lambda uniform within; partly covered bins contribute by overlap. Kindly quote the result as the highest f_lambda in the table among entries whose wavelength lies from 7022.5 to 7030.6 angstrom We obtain 13.46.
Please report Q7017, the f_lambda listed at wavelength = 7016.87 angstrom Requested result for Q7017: 13.45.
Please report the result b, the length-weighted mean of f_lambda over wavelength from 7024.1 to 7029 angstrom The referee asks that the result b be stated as 13.2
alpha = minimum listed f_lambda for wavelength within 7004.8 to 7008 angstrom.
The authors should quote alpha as 13.78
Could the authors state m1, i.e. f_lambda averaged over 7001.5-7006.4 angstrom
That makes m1 13.7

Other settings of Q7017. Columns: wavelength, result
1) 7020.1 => 12.45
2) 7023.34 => 12.75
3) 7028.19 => 13.46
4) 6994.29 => 14.01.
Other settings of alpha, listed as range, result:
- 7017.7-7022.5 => 12.45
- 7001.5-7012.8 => 13.53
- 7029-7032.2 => 12.85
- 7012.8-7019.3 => 12.78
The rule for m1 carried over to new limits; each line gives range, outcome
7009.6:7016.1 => 13.7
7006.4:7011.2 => 13.7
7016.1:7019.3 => 13.1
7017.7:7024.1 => 12.6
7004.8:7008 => 13.8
